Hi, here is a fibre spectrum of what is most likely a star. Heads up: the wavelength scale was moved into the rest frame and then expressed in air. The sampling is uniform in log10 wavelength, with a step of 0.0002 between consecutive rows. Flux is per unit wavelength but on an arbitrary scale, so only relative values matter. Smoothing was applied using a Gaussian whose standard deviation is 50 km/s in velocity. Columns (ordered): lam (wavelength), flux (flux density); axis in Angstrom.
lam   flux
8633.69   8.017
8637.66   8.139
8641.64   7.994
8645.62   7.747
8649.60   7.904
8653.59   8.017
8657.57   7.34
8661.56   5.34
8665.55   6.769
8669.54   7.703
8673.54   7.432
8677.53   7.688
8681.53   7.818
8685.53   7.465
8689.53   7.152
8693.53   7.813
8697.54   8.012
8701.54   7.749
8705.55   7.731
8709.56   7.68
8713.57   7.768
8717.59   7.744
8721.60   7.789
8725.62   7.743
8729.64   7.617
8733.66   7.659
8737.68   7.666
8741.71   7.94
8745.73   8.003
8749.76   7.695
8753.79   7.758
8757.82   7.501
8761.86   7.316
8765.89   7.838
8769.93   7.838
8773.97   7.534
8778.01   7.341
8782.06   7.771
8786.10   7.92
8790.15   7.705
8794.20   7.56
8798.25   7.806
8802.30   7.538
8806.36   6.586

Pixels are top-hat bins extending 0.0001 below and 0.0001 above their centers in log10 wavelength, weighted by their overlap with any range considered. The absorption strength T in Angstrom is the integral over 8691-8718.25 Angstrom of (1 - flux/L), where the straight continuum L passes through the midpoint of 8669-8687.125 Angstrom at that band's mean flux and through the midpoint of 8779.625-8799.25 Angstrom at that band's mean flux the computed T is -0.46 Angstrom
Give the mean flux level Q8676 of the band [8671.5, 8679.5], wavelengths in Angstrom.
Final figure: 7.56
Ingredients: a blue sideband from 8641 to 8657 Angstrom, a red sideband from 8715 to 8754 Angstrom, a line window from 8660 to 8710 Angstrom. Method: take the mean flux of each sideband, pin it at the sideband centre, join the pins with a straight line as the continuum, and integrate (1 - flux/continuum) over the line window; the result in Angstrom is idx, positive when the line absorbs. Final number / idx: 2.5 Angstrom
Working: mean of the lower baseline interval 7.86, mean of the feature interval 7.42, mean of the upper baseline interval 7.76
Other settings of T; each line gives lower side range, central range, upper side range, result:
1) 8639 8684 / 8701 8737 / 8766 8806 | -0.9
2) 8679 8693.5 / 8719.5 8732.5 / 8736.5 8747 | 0.1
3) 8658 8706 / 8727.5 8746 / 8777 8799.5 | -0.5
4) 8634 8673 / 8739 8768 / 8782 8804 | -0.3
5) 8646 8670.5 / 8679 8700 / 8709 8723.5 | -0.4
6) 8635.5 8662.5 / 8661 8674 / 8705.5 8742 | 1.2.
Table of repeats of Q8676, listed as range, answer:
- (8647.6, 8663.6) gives 7.15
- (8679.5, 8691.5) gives 7.48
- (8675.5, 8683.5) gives 7.75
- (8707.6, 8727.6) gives 7.74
